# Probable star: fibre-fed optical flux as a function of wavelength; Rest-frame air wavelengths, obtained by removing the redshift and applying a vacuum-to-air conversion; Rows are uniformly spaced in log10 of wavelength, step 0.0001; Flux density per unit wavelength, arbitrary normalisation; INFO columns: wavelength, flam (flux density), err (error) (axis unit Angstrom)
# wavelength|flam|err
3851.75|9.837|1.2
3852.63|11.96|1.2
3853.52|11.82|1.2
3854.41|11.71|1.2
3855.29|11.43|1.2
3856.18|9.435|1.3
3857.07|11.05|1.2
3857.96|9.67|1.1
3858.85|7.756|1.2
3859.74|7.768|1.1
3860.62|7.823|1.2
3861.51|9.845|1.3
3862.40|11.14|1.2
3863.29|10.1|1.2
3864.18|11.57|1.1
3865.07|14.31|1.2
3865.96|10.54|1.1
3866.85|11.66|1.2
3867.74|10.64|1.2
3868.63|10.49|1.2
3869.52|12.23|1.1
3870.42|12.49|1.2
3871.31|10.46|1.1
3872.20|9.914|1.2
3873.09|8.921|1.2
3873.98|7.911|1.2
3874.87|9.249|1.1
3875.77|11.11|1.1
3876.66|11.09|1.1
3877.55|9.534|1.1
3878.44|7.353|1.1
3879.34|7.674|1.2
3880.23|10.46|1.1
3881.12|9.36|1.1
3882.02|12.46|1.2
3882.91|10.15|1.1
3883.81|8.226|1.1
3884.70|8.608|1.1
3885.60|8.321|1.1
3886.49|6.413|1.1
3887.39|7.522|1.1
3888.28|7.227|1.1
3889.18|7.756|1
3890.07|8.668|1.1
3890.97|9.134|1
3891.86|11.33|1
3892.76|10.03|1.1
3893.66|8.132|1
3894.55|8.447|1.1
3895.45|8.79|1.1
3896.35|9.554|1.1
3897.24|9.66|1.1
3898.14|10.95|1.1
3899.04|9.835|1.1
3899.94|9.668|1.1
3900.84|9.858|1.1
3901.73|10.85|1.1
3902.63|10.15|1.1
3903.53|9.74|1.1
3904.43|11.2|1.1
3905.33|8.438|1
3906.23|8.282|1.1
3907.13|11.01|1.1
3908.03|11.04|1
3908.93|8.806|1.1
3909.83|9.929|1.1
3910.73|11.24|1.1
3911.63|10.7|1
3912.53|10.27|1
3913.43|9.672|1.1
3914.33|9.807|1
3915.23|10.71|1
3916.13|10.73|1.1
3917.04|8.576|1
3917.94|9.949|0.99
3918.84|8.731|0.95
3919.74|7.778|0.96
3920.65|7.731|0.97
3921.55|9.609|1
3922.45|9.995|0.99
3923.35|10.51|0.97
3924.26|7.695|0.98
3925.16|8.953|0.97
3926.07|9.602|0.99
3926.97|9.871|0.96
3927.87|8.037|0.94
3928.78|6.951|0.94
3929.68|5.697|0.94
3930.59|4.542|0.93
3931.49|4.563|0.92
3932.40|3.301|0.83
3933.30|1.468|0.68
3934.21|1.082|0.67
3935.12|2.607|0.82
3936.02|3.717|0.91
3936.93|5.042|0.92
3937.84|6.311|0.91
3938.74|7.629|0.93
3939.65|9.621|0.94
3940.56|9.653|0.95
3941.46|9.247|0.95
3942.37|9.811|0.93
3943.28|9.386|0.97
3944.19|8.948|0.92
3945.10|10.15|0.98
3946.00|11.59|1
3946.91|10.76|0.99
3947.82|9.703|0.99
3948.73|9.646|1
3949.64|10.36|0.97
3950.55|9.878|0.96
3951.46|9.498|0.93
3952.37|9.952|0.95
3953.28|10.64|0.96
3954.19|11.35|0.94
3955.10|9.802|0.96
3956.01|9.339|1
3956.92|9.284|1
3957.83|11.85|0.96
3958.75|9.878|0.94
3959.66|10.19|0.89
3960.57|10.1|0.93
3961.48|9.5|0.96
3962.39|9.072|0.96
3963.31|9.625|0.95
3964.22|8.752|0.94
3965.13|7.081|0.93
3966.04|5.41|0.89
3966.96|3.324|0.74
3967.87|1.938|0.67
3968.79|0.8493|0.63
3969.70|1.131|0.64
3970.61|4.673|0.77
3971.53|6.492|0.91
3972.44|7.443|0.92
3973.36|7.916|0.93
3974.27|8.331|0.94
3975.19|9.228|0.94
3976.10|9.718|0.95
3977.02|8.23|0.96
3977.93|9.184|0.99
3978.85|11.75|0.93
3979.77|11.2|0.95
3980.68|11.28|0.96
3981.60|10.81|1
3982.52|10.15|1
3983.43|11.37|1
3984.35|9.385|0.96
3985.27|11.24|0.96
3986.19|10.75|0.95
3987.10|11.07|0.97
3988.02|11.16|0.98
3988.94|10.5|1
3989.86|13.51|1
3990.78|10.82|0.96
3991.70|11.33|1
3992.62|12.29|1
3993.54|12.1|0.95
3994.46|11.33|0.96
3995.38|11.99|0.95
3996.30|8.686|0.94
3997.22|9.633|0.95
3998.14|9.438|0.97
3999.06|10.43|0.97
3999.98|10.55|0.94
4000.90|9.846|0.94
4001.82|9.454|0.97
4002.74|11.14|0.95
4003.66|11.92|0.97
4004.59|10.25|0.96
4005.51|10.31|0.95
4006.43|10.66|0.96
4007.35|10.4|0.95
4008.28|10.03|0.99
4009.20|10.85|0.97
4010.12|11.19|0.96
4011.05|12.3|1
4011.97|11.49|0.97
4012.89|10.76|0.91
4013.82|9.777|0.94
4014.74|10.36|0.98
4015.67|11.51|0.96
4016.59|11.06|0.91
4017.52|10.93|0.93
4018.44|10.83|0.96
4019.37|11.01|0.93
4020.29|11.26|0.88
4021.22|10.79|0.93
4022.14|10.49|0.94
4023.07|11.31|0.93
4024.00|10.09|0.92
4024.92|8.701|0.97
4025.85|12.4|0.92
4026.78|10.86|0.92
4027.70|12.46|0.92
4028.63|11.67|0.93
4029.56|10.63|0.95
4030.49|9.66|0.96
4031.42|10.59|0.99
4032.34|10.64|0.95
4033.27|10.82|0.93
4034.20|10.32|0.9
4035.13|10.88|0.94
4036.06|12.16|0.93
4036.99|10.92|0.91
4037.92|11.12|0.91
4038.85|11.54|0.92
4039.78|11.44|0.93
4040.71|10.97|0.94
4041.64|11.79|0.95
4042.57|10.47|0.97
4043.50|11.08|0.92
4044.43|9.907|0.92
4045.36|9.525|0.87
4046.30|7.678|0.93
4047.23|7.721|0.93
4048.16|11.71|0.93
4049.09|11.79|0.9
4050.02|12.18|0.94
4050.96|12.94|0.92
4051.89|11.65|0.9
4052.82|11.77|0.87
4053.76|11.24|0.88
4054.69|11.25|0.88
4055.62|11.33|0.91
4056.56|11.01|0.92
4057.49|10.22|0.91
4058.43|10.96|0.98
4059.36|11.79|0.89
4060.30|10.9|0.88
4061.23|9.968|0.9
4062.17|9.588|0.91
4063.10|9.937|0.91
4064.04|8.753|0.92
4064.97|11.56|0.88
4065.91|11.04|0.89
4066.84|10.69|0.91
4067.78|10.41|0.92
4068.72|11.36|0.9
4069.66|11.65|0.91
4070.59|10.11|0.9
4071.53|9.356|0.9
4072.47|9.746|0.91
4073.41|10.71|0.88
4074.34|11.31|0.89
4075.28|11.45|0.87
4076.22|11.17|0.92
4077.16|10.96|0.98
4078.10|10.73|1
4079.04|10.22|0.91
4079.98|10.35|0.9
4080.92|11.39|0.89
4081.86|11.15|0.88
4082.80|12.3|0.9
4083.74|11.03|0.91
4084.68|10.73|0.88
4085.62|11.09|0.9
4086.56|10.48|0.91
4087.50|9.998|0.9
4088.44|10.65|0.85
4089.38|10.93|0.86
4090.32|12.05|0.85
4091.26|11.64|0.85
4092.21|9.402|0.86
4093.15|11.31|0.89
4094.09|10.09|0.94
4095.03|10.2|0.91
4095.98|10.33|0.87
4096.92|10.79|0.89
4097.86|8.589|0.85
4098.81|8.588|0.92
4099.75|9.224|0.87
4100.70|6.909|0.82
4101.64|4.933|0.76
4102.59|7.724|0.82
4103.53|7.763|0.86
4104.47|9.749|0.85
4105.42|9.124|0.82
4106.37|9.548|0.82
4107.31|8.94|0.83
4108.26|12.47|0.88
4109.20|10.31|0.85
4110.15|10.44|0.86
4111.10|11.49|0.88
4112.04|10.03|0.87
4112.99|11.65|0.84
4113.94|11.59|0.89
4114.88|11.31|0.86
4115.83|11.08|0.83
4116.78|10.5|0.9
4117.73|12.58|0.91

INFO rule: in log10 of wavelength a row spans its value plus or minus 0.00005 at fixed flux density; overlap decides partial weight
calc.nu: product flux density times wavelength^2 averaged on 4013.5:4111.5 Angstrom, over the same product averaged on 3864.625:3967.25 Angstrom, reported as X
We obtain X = 1.3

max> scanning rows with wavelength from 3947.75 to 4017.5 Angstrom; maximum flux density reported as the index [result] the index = 13.51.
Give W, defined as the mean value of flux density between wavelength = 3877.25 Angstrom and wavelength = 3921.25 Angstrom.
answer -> 9.4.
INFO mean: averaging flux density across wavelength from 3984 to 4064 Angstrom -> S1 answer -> 10.8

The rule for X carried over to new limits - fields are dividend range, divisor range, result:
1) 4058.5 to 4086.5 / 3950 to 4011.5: 1.17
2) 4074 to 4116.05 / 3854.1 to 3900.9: 1.18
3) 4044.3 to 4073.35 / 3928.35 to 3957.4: 1.43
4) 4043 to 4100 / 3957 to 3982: 1.41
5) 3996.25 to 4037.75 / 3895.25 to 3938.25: 1.35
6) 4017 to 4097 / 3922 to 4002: 1.30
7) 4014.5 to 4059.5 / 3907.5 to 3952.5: 1.37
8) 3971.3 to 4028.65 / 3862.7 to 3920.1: 1.14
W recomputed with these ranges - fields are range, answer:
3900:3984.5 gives 8.57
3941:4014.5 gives 9.66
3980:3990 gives 10.9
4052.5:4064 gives 10.7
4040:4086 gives 10.8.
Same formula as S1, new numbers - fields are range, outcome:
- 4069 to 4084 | 10.9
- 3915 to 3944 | 7.46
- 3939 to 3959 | 9.99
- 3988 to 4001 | 10.9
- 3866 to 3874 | 10.7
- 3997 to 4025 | 10.6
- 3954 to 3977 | 7.66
